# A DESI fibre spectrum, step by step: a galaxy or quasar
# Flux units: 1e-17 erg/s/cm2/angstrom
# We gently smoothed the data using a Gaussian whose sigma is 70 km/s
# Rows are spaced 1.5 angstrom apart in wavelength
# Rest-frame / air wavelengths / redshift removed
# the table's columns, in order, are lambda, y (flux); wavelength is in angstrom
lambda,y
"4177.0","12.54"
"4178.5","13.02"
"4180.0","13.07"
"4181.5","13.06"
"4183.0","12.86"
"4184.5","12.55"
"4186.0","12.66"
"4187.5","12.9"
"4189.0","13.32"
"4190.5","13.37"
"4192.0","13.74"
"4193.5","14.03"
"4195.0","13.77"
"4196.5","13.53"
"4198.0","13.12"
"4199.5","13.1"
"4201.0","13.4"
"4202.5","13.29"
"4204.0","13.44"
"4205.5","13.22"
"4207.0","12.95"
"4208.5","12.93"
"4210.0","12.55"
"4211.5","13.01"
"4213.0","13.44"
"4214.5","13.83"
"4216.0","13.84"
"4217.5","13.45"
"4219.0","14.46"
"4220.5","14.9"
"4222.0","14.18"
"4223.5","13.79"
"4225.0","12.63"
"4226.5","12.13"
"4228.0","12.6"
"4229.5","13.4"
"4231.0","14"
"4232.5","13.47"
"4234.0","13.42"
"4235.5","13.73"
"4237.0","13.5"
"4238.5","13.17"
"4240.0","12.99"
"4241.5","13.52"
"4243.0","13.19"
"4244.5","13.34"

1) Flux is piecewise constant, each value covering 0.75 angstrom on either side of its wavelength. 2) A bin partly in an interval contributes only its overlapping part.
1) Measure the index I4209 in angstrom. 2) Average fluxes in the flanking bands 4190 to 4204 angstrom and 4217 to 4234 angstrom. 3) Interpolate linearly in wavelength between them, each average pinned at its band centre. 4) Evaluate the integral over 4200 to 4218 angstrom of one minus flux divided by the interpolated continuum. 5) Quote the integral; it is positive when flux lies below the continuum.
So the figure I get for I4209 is 0.3 angstrom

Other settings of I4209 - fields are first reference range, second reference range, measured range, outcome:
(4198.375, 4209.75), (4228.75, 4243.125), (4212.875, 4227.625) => -0.4 angstrom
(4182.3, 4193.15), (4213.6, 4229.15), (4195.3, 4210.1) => 0.1 angstrom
